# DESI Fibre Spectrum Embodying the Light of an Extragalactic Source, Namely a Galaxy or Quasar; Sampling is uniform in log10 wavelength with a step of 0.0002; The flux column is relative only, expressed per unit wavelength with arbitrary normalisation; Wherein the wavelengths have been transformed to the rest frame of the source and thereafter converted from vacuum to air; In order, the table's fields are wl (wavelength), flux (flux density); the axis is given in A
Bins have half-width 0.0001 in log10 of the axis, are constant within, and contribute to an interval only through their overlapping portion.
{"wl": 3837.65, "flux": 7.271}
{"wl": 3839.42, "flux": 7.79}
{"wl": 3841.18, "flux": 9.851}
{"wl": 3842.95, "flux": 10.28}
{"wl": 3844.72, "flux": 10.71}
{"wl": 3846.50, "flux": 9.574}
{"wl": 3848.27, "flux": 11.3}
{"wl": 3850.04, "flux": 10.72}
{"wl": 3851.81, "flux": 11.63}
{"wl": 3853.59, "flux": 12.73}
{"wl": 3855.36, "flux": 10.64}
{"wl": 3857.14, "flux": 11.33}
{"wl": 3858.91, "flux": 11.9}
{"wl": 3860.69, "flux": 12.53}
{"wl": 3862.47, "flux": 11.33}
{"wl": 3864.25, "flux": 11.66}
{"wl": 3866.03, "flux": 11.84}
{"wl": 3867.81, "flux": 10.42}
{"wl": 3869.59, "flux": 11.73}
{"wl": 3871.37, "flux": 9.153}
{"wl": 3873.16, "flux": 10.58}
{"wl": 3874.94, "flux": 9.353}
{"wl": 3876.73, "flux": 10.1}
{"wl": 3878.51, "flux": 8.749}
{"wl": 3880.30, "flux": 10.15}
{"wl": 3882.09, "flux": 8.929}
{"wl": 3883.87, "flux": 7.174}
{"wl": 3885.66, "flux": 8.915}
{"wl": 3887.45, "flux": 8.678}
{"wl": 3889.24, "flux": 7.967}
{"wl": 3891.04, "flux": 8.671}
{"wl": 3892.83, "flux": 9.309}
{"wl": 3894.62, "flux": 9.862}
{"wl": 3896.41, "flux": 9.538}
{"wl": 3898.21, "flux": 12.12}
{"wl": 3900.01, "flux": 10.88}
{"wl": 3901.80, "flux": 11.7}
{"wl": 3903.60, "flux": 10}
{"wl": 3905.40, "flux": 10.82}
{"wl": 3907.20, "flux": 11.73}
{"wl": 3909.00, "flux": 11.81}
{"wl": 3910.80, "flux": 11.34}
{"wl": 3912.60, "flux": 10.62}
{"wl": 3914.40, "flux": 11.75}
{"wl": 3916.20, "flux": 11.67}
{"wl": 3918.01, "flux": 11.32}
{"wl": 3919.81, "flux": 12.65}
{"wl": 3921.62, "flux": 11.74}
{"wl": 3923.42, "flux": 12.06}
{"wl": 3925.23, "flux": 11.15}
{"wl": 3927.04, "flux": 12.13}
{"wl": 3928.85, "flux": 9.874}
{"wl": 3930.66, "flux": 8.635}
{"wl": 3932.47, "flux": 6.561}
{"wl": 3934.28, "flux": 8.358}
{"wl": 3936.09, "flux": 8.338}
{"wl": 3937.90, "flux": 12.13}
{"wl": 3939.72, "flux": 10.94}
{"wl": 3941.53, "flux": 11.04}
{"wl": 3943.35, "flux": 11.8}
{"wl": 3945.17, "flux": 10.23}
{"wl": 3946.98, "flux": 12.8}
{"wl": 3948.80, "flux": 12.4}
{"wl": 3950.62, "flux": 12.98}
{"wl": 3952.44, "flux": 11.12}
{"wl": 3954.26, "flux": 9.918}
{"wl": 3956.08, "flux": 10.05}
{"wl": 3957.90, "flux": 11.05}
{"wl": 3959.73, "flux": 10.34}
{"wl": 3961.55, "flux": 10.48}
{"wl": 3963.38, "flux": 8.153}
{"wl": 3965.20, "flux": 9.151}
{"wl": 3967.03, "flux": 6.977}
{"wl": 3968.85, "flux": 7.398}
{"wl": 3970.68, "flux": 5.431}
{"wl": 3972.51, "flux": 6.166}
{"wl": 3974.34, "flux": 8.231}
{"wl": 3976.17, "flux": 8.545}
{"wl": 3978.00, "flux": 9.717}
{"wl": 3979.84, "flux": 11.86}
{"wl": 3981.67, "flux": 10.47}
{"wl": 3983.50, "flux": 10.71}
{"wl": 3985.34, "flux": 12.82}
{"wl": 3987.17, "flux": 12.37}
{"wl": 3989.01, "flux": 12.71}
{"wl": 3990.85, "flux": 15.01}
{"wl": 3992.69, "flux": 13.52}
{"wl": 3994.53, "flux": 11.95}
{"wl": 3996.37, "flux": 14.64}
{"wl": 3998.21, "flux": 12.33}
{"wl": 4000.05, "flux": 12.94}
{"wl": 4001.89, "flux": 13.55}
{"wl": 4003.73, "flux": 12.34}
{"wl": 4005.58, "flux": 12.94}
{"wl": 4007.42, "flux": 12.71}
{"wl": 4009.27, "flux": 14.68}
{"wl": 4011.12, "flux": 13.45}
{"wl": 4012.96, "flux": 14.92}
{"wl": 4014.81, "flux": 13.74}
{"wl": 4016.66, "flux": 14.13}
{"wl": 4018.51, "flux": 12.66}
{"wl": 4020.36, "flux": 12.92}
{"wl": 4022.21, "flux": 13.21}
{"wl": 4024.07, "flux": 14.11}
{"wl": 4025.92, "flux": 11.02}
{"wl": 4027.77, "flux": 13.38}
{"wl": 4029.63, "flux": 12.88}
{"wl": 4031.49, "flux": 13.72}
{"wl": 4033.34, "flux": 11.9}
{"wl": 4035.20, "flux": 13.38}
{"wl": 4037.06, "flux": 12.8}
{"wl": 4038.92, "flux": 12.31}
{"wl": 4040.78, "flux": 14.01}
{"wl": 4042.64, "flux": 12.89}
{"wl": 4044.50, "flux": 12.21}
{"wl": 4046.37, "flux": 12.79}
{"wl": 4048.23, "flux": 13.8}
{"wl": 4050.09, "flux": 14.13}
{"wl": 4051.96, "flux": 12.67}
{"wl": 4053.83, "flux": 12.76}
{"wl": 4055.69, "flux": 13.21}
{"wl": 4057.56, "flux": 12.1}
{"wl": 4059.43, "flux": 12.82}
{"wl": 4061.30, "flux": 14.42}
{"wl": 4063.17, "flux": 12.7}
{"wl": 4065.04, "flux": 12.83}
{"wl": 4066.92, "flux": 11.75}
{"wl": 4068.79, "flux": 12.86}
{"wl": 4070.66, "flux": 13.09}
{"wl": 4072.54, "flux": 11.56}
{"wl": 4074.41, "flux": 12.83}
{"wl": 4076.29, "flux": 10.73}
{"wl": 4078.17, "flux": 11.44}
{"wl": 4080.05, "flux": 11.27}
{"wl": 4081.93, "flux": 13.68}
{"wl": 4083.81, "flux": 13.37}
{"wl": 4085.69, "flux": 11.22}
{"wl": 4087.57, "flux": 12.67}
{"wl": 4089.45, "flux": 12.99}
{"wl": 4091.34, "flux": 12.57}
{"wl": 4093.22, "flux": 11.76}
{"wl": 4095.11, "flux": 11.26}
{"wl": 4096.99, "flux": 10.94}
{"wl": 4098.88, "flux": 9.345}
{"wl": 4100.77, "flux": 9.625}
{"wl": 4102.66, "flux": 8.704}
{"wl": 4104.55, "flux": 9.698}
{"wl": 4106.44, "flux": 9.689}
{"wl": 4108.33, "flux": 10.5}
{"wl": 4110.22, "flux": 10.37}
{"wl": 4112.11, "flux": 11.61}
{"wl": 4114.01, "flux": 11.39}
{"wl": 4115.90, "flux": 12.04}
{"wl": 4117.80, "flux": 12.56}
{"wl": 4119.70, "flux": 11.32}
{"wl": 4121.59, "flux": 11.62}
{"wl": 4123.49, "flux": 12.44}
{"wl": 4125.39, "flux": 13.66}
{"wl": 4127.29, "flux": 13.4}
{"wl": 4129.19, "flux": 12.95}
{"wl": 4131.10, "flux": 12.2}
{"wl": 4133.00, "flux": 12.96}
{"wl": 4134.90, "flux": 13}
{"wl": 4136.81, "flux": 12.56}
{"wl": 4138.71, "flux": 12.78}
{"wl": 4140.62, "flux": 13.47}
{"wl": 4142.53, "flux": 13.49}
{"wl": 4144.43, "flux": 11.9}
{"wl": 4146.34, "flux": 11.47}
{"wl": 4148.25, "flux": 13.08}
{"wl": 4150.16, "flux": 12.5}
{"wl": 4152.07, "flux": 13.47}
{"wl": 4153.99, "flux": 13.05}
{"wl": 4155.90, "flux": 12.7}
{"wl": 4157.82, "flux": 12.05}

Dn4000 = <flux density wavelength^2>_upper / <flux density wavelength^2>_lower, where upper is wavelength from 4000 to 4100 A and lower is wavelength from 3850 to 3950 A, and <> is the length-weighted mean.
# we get 1.29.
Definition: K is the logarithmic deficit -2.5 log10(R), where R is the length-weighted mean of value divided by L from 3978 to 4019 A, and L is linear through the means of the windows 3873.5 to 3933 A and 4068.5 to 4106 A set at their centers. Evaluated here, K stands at -0.185 mag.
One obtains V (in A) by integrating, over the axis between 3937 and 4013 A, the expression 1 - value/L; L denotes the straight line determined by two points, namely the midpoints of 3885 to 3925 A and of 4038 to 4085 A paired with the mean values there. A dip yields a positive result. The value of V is 2.6 A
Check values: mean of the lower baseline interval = 10.7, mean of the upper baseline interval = 12.7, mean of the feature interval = 11.2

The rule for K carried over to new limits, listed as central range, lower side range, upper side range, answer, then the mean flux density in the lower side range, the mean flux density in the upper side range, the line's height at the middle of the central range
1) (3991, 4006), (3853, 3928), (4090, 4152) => -0.172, 10.7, 11.8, 11.2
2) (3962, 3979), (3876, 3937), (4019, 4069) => 0.411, 10.2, 12.9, 11.5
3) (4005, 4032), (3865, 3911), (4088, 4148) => -0.209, 10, 11.8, 11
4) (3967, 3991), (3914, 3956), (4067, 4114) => 0.127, 10.9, 11.4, 11.1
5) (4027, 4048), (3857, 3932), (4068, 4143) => -0.134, 10.5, 11.9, 11.4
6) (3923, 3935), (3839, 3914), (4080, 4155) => 0.105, 10.4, 12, 10.8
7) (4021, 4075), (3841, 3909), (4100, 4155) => -0.126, 10.4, 12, 11.5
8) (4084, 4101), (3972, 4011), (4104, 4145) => 0.050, 12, 12.1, 12.1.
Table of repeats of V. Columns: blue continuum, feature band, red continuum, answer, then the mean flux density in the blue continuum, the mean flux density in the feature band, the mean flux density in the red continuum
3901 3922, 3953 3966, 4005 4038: 2.4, 11.4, 9.92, 13.3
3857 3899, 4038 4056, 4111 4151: -2.1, 10.1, 13.1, 12.5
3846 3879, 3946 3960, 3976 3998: 0.5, 11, 11.4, 12.2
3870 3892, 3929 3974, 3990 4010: 7.3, 9.09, 9.67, 13.3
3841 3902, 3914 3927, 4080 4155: -1.4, 10.3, 11.8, 12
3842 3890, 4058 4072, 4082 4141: -1.6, 10.4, 12.9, 11.8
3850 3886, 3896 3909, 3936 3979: -1.0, 10.6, 11.1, 9.83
